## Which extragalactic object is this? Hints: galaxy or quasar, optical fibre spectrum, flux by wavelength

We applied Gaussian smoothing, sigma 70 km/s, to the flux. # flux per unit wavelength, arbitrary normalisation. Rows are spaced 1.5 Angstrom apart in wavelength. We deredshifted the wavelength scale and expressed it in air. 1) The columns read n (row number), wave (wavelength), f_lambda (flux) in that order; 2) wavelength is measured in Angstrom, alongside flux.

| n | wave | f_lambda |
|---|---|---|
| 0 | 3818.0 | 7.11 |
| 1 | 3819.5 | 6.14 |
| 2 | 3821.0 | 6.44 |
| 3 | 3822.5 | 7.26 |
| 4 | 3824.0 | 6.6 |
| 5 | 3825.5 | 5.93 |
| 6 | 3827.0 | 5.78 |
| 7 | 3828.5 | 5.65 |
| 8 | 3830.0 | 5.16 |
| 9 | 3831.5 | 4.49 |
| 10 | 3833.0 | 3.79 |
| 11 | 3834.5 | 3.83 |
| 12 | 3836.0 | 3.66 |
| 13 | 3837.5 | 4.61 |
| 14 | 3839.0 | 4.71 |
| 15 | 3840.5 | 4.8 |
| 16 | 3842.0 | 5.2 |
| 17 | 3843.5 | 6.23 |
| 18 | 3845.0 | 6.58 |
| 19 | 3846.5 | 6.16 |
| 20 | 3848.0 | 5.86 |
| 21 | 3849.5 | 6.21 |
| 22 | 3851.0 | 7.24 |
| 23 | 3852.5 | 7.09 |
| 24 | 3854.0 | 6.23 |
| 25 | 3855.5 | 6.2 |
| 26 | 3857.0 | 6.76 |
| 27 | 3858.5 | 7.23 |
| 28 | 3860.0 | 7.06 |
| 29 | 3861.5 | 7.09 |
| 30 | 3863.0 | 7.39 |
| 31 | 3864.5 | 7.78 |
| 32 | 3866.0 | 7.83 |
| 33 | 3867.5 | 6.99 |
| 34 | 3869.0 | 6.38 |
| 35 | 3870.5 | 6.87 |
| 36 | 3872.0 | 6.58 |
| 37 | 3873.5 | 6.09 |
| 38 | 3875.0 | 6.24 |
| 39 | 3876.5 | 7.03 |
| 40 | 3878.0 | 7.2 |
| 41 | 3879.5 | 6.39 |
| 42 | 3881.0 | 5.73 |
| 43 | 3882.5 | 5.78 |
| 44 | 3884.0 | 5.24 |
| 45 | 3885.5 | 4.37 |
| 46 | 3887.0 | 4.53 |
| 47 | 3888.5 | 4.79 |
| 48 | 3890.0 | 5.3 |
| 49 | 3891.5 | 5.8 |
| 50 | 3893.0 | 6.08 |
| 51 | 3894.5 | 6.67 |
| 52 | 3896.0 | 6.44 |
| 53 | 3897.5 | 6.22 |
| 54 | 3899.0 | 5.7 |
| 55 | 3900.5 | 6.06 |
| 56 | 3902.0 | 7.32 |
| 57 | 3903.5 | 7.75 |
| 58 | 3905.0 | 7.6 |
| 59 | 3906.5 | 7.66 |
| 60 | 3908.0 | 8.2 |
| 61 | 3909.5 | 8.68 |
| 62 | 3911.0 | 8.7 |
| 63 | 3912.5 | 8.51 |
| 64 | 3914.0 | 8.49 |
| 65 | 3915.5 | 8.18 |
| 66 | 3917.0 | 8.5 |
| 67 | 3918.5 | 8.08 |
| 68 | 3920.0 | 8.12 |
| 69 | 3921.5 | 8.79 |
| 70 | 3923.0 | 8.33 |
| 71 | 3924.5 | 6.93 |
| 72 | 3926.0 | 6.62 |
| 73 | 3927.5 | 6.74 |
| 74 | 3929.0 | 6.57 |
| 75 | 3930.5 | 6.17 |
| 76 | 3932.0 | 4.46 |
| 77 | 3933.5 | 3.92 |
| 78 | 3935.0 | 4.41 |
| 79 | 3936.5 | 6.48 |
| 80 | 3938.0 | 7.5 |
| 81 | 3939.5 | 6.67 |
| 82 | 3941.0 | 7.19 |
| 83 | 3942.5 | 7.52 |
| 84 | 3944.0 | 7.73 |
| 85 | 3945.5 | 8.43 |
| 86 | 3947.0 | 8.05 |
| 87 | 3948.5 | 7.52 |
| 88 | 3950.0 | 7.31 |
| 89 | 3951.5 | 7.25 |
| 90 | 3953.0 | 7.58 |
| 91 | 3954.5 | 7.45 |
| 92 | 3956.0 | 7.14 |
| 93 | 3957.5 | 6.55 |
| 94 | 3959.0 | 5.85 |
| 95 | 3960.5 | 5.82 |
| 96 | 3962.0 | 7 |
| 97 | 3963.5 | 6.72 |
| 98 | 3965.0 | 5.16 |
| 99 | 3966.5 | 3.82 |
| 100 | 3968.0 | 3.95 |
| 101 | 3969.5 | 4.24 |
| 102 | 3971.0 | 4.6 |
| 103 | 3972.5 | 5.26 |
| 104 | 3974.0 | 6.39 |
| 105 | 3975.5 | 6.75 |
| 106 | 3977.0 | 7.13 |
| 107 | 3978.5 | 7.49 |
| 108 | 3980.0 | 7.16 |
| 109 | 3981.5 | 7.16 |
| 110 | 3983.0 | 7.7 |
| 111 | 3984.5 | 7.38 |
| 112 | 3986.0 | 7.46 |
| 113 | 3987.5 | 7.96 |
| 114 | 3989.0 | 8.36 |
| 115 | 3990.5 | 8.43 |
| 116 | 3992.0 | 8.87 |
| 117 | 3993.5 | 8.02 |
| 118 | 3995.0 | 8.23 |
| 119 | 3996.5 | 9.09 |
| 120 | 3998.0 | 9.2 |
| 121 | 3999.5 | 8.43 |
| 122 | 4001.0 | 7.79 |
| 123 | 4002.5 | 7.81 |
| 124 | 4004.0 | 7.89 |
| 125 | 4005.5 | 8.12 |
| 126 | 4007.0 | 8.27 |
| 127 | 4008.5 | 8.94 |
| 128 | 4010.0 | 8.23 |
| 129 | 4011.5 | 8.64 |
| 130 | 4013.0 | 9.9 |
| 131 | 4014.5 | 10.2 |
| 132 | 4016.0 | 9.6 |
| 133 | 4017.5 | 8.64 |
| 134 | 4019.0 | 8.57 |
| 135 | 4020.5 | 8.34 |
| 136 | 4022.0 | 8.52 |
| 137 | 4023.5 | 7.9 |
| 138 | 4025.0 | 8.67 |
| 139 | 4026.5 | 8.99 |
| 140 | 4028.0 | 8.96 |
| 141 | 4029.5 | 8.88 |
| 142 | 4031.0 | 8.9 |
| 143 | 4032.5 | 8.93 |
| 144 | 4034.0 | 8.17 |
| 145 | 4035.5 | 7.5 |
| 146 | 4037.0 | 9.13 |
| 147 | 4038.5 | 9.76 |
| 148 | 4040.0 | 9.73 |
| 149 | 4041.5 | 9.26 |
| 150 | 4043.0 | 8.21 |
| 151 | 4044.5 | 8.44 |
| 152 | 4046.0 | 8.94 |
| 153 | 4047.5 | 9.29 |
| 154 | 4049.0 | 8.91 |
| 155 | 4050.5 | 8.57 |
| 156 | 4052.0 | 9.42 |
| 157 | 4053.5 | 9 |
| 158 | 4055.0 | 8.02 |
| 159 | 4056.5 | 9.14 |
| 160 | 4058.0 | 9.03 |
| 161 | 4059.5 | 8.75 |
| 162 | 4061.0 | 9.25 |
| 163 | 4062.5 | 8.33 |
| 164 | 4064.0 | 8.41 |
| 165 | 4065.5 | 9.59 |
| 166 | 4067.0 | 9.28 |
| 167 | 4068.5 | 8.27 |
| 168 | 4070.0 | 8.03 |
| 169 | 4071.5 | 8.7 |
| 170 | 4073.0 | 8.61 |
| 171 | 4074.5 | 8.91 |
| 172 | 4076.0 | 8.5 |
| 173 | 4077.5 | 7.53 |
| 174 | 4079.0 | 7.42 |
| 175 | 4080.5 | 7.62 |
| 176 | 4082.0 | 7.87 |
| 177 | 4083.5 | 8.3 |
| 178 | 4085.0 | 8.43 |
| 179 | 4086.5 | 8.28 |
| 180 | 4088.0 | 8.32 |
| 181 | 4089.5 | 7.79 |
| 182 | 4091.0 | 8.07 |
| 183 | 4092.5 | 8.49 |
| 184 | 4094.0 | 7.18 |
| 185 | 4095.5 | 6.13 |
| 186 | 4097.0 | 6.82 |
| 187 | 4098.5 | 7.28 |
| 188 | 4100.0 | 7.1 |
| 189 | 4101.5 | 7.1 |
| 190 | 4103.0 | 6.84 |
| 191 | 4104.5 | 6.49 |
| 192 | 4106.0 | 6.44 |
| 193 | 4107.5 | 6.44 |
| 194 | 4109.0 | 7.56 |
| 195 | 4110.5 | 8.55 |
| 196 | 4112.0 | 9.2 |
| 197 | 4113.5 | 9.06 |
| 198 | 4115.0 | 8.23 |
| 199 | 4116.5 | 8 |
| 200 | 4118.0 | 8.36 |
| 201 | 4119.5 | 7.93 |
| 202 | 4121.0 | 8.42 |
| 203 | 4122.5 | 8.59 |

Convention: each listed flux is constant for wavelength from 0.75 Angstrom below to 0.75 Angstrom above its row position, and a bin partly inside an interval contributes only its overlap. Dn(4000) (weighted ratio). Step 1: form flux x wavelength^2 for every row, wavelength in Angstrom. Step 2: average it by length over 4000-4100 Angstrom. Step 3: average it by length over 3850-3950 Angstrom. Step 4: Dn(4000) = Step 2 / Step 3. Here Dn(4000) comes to 1.34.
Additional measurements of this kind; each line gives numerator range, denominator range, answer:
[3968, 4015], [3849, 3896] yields 1.28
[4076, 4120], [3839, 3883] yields 1.33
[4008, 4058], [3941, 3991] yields 1.35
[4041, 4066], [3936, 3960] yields 1.28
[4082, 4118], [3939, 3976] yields 1.27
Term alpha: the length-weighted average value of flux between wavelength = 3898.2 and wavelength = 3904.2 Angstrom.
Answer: 6.69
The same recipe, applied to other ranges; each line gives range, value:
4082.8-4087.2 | 8.34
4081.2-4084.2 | 8.07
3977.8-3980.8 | 7.32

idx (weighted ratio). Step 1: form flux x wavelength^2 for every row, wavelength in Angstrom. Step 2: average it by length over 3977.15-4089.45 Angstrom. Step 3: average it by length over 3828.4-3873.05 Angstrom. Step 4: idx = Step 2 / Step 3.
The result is 1.54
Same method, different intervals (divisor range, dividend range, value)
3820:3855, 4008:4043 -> 1.73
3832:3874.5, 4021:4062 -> 1.58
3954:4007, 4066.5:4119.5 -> 1.18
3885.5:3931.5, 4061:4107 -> 1.22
